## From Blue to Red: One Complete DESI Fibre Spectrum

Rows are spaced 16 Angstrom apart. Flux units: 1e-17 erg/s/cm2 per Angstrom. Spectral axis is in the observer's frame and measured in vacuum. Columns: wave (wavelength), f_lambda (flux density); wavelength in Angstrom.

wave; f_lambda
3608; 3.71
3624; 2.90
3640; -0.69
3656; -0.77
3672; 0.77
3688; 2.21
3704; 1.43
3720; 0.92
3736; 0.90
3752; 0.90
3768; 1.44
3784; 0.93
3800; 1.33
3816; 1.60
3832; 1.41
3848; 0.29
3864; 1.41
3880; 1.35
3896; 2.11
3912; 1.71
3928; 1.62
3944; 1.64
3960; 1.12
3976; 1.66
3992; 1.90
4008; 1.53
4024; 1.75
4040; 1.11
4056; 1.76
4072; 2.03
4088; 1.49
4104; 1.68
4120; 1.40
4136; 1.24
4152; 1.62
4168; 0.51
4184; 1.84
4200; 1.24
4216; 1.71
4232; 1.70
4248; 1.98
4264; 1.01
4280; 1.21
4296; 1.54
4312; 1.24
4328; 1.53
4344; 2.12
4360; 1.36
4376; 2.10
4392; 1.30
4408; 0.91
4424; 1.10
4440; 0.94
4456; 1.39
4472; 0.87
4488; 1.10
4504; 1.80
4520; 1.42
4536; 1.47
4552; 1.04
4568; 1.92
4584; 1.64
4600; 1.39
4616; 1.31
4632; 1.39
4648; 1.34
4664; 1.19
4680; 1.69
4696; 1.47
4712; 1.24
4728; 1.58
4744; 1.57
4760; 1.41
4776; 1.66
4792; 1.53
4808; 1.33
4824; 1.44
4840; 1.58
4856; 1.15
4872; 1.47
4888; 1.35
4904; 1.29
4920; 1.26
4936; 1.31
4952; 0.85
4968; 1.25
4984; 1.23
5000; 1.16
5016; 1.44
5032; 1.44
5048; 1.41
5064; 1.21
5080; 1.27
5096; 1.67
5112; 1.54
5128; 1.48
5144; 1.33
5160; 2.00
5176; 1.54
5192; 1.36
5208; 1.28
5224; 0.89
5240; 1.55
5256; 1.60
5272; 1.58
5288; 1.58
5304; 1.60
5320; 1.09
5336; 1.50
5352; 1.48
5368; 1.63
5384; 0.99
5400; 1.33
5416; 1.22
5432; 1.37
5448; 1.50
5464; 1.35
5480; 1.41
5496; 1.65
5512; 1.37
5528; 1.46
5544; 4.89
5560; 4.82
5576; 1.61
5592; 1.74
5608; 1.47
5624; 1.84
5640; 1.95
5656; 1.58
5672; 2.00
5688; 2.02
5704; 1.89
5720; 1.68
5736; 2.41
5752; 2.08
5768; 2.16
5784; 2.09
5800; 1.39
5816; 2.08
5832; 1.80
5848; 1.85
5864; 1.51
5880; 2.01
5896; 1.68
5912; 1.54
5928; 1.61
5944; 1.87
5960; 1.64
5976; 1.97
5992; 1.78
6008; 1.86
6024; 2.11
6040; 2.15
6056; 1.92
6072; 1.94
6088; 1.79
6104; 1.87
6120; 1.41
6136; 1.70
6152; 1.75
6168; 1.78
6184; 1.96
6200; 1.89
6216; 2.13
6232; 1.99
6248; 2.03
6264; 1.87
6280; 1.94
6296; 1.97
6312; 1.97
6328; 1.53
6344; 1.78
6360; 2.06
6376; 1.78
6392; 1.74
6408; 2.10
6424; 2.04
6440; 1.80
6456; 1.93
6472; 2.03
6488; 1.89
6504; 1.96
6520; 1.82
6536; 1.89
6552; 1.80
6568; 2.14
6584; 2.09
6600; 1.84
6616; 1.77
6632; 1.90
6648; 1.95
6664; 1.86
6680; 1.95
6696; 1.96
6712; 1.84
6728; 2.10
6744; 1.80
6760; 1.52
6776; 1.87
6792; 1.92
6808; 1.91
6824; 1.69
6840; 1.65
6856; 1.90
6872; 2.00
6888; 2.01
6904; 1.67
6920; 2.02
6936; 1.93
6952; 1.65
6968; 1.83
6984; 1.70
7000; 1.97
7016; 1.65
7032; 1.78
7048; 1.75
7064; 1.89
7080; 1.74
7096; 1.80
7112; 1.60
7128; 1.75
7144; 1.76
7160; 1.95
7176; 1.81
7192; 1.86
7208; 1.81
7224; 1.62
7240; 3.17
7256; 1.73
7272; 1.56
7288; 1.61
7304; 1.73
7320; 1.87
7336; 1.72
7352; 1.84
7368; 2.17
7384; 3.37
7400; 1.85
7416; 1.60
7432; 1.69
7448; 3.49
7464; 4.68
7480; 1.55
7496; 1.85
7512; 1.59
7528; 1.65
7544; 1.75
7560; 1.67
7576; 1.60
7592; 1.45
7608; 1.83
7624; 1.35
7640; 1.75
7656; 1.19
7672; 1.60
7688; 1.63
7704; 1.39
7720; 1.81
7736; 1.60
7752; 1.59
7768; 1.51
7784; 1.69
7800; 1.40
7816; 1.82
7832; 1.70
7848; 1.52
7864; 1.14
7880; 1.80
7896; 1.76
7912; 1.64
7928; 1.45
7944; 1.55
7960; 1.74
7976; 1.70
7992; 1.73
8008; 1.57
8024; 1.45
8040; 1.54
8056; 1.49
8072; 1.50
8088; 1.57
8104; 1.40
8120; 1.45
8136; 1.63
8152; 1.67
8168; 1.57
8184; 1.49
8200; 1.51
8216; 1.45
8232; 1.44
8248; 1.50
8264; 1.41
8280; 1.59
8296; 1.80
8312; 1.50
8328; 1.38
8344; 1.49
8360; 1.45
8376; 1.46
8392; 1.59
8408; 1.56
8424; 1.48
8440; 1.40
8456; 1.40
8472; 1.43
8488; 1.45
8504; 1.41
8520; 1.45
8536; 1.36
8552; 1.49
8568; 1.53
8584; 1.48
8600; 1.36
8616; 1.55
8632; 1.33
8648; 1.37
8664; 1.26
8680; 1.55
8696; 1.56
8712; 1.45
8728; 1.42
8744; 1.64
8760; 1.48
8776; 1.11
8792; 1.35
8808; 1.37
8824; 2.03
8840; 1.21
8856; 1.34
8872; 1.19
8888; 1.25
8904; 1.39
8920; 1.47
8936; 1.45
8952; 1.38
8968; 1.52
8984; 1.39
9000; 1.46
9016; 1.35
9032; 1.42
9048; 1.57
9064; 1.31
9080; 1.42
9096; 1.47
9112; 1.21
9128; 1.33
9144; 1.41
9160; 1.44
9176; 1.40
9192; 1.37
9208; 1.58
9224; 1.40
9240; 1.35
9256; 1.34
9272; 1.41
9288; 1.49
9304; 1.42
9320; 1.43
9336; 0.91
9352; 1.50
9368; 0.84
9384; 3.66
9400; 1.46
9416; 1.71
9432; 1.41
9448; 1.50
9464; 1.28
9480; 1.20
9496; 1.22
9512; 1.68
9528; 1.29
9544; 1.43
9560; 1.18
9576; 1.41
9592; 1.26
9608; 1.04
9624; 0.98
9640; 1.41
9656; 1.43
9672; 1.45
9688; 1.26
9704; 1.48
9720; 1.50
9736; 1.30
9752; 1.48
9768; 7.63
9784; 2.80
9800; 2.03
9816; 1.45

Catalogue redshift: 0.489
